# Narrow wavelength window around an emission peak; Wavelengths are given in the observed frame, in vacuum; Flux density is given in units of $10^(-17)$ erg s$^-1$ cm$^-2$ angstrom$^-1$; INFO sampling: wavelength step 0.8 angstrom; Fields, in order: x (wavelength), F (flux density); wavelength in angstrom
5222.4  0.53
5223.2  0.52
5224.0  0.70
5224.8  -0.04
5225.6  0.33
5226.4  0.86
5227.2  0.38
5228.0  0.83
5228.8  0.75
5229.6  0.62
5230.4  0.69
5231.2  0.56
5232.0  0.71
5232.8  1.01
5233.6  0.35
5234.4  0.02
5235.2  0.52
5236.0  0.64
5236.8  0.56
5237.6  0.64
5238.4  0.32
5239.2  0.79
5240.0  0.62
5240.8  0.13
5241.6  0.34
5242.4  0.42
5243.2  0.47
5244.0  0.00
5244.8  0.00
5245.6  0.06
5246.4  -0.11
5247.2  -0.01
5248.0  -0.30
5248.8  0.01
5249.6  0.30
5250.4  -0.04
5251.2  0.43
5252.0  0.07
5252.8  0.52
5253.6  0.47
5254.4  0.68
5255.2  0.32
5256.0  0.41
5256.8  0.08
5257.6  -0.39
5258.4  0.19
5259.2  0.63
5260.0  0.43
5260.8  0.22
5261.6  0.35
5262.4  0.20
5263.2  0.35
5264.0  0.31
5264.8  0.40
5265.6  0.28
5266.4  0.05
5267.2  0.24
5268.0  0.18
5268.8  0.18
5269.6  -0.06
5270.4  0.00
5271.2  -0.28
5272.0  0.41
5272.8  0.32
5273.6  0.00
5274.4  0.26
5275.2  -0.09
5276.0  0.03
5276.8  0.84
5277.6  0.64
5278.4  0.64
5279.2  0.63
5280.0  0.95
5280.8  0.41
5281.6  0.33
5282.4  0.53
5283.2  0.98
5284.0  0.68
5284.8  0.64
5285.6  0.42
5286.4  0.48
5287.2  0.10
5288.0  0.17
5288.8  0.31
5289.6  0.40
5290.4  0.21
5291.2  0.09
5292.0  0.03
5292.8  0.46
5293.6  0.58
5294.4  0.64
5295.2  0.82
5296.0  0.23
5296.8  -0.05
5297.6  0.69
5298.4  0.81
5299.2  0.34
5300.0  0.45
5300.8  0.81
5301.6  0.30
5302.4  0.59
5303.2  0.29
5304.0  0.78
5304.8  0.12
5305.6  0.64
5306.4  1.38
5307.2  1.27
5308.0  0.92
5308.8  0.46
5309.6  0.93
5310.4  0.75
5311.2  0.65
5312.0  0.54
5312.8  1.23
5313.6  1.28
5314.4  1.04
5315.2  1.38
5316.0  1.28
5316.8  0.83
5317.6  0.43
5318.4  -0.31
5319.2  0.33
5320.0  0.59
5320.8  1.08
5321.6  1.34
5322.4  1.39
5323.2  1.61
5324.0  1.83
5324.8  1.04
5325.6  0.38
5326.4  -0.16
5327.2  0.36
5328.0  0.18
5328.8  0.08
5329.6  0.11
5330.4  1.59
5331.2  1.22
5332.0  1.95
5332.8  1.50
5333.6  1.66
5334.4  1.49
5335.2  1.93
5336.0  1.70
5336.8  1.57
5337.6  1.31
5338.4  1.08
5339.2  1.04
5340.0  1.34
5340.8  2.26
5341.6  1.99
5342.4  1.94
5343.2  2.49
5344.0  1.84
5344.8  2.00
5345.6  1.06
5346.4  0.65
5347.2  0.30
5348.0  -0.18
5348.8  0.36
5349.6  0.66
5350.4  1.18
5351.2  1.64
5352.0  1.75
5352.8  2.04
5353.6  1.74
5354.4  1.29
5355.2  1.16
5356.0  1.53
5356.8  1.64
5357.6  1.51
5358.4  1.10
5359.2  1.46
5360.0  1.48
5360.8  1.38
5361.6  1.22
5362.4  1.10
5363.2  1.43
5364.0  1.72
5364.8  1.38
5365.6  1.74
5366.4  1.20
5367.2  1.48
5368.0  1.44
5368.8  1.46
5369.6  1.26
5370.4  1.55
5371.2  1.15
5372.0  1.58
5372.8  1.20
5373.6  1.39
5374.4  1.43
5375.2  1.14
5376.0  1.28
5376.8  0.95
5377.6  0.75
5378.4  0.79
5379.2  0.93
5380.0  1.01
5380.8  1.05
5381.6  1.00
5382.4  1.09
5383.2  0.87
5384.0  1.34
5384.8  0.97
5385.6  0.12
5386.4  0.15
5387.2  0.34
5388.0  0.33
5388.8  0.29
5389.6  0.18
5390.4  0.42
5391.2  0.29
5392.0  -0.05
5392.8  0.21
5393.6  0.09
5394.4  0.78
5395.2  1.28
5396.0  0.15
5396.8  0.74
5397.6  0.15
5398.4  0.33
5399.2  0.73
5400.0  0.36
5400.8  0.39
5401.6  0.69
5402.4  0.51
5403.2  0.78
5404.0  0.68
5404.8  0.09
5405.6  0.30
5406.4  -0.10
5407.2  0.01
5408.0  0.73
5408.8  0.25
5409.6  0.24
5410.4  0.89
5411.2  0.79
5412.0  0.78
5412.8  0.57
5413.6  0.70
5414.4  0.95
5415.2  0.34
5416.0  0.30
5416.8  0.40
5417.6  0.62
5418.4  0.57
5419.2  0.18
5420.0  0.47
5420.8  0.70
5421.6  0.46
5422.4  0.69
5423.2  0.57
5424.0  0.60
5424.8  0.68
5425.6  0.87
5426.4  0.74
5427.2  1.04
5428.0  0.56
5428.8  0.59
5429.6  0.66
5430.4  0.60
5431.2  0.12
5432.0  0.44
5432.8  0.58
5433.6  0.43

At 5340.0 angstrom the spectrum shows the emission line Lyman alpha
